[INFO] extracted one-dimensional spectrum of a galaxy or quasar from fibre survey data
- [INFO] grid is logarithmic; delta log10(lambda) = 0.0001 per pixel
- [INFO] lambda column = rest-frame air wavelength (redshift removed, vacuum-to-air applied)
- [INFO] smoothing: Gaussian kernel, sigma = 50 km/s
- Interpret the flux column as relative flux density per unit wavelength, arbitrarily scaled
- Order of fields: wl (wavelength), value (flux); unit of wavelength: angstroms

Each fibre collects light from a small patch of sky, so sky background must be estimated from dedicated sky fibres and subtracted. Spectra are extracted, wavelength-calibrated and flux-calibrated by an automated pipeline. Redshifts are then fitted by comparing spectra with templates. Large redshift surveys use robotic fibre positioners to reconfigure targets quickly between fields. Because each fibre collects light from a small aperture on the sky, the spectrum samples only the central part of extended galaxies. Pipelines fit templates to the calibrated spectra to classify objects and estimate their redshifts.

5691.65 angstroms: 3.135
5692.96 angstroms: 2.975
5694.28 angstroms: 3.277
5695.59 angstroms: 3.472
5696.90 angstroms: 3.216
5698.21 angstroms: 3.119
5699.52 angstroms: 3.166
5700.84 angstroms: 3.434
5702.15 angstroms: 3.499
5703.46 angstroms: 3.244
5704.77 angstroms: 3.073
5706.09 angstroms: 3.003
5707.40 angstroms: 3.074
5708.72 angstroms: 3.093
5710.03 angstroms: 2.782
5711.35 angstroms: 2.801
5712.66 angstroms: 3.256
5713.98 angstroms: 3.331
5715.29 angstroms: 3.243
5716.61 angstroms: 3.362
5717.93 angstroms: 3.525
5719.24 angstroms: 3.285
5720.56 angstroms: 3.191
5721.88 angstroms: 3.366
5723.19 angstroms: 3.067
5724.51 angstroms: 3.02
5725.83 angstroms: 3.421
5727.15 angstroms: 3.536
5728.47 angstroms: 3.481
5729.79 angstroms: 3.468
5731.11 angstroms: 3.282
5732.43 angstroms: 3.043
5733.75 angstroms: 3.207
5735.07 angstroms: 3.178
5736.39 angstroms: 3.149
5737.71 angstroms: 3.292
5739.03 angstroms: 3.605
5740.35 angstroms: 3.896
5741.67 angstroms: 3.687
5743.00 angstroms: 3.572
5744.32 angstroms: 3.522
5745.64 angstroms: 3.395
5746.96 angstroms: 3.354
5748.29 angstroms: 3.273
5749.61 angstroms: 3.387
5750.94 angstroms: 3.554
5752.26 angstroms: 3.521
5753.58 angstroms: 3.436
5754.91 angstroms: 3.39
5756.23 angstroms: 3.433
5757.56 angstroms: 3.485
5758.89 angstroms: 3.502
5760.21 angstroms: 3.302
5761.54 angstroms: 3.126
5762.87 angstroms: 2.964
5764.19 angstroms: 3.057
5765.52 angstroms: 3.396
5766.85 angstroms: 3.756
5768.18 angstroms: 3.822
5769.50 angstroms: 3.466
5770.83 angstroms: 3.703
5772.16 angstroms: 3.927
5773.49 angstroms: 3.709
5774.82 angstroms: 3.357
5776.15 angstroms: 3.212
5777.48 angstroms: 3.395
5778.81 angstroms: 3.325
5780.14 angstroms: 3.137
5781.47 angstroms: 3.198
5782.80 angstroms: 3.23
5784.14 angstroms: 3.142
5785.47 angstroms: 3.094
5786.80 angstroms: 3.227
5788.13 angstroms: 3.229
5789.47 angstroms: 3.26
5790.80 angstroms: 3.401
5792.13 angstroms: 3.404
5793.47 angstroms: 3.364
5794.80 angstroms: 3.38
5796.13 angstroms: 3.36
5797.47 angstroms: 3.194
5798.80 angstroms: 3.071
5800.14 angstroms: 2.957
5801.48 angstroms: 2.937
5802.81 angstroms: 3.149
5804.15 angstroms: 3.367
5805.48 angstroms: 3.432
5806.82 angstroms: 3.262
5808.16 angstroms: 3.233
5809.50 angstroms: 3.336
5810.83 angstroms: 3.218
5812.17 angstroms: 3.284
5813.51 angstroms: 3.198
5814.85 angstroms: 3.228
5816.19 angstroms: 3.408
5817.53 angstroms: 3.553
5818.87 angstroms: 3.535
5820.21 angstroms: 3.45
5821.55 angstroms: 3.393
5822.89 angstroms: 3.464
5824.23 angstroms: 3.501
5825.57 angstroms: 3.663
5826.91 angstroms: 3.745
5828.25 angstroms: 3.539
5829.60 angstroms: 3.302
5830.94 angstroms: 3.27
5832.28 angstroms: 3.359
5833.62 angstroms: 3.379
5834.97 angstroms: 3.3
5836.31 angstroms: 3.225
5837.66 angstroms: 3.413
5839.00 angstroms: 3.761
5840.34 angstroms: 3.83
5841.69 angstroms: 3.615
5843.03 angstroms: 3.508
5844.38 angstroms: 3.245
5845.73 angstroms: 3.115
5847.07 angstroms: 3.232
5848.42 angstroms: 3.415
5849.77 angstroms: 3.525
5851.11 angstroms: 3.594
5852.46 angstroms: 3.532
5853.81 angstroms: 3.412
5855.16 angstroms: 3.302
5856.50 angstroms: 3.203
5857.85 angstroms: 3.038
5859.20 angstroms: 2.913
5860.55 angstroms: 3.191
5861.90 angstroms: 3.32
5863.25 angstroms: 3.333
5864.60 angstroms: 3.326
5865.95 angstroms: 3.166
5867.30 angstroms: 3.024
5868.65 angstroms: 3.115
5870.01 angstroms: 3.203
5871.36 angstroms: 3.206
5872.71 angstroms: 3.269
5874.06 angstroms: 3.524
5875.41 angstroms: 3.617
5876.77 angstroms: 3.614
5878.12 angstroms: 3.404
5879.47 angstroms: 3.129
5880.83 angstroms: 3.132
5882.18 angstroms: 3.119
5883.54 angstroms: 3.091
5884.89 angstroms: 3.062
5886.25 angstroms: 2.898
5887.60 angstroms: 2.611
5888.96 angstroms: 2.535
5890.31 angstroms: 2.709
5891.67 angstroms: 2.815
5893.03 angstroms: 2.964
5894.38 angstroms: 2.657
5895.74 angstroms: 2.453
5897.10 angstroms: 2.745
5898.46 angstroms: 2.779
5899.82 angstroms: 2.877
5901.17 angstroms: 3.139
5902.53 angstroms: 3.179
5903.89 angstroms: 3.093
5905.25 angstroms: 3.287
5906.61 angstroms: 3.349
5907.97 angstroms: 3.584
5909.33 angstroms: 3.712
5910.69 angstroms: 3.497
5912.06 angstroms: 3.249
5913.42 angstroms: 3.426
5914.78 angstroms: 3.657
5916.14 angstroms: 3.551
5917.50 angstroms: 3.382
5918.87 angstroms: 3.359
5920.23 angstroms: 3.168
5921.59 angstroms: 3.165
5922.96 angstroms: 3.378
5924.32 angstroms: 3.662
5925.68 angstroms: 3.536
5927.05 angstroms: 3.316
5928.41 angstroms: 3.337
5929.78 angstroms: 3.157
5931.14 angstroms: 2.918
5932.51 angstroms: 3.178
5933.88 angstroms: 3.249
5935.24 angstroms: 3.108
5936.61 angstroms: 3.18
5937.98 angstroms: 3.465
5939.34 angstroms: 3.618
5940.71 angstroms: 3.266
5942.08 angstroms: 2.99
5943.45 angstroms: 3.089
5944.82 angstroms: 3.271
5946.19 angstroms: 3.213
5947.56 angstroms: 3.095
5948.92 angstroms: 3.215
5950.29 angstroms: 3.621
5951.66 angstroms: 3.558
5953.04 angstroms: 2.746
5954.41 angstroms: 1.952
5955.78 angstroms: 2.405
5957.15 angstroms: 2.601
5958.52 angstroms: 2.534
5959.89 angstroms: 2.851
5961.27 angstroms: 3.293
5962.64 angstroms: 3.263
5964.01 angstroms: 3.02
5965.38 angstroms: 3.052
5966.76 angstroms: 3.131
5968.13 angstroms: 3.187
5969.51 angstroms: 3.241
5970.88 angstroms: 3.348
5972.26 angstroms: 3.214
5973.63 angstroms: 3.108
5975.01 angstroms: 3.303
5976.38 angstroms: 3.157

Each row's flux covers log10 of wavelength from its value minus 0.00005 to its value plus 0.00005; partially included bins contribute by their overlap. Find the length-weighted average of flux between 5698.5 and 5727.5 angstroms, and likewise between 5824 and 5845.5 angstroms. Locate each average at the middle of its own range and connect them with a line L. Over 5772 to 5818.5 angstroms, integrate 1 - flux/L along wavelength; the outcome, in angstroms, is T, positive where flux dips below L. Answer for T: 1.38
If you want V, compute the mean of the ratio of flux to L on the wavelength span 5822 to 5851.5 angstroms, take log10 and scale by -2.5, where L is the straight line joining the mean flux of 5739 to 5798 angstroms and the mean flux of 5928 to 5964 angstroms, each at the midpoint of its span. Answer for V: -0.06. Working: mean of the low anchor 3.4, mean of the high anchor 3.08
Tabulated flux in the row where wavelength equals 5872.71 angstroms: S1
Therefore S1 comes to 3.269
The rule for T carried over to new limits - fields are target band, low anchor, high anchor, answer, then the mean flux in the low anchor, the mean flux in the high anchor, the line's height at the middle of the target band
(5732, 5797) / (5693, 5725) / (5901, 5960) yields -3.7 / 3.2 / 3.22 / 3.2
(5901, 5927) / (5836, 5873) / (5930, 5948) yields -1.2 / 3.32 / 3.2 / 3.24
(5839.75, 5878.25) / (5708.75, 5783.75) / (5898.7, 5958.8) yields -0.8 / 3.36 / 3.21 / 3.27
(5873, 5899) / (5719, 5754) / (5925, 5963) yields 1.5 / 3.38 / 3.11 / 3.18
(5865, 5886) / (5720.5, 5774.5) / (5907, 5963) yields 0.3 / 3.42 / 3.21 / 3.28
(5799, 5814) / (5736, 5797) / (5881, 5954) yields 0.6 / 3.4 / 3.17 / 3.34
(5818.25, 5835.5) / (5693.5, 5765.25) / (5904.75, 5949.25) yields -0.7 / 3.3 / 3.32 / 3.31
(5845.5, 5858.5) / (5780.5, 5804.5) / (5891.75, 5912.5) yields -0.8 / 3.22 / 3.09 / 3.15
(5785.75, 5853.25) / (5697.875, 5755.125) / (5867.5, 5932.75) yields -2.6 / 3.31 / 3.18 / 3.24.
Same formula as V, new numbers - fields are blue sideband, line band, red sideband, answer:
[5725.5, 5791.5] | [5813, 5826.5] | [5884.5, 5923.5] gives -0.06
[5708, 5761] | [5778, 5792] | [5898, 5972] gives 0.02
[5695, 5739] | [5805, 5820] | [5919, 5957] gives -0.04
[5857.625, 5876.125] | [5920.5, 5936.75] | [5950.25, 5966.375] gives -0.09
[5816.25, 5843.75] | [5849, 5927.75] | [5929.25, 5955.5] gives 0.03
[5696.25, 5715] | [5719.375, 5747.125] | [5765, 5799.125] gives -0.04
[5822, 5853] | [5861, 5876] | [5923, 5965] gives 0.03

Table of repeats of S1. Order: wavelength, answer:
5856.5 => 3.203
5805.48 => 3.432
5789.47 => 3.26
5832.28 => 3.359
